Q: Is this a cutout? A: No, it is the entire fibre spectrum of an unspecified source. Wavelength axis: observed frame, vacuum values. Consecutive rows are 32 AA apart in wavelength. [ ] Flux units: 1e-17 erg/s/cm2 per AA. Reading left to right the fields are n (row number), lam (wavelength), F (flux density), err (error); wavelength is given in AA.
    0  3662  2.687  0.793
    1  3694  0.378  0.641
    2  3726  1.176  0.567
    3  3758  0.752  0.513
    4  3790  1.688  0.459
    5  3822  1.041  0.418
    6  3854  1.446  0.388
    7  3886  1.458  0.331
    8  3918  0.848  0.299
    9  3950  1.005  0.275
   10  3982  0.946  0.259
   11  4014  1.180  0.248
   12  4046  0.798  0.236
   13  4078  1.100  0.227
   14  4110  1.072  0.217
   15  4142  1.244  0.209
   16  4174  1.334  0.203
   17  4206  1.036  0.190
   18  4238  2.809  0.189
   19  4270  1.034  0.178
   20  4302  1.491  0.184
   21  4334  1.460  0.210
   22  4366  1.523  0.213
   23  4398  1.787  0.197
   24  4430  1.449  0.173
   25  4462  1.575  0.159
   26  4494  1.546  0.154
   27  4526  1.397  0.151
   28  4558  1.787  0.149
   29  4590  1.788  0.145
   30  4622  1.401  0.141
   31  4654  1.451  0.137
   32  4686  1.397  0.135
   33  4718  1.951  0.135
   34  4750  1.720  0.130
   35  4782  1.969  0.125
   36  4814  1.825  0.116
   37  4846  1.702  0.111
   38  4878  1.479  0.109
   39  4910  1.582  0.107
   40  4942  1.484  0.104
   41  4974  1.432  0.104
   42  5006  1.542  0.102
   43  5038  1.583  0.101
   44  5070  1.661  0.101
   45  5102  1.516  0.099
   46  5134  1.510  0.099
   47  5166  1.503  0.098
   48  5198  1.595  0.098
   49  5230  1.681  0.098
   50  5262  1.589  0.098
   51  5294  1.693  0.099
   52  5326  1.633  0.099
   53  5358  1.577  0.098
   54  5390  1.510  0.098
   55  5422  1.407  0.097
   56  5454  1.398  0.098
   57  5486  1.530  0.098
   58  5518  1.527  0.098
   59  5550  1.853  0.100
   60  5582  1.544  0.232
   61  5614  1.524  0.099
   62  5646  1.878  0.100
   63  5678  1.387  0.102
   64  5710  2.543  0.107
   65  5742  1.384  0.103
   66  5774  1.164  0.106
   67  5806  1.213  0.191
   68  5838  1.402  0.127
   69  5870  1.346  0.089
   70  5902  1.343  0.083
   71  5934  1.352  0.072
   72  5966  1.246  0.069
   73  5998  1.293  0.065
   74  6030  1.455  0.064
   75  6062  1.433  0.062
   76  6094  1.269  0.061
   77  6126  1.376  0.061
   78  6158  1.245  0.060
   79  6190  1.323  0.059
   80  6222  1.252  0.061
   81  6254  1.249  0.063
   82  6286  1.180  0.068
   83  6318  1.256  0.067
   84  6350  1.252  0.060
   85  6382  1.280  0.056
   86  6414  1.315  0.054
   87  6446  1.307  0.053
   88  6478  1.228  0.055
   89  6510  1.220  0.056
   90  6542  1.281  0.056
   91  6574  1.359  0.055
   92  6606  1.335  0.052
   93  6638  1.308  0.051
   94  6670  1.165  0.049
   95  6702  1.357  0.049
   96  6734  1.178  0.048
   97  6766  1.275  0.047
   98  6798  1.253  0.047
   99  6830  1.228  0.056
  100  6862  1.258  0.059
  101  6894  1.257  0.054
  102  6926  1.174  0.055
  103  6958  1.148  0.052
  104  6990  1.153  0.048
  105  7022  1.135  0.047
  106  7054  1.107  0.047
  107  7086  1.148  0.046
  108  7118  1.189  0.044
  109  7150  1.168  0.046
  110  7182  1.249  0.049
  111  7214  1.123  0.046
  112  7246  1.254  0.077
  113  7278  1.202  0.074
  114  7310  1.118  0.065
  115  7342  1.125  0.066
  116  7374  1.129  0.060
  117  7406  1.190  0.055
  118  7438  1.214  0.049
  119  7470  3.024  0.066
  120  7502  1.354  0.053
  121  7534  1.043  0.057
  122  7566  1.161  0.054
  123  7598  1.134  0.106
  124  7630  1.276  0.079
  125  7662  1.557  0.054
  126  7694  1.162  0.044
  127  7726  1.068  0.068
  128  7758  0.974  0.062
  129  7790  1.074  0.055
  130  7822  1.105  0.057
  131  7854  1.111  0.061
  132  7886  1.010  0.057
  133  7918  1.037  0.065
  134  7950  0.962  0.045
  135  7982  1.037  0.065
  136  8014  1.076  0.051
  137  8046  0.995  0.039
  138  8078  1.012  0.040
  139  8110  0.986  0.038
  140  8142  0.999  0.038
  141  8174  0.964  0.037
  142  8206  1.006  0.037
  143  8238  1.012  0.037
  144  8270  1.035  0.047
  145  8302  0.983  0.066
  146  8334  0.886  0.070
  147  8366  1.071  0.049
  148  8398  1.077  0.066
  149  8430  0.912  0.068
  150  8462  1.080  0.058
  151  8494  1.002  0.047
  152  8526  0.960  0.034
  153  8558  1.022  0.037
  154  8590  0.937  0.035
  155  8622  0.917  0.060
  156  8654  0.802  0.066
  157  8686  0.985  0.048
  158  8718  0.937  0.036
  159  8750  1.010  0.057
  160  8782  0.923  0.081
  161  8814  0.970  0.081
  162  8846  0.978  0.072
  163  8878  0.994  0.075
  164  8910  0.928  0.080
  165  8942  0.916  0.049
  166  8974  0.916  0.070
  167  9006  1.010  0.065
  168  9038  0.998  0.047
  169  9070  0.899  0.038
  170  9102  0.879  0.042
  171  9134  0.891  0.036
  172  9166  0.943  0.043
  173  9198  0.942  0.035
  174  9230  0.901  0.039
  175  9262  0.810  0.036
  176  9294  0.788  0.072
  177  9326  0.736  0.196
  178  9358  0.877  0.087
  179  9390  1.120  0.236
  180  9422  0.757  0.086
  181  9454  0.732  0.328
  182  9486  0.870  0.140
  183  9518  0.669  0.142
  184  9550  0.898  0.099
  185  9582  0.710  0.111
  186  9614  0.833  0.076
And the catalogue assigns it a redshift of 0.14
